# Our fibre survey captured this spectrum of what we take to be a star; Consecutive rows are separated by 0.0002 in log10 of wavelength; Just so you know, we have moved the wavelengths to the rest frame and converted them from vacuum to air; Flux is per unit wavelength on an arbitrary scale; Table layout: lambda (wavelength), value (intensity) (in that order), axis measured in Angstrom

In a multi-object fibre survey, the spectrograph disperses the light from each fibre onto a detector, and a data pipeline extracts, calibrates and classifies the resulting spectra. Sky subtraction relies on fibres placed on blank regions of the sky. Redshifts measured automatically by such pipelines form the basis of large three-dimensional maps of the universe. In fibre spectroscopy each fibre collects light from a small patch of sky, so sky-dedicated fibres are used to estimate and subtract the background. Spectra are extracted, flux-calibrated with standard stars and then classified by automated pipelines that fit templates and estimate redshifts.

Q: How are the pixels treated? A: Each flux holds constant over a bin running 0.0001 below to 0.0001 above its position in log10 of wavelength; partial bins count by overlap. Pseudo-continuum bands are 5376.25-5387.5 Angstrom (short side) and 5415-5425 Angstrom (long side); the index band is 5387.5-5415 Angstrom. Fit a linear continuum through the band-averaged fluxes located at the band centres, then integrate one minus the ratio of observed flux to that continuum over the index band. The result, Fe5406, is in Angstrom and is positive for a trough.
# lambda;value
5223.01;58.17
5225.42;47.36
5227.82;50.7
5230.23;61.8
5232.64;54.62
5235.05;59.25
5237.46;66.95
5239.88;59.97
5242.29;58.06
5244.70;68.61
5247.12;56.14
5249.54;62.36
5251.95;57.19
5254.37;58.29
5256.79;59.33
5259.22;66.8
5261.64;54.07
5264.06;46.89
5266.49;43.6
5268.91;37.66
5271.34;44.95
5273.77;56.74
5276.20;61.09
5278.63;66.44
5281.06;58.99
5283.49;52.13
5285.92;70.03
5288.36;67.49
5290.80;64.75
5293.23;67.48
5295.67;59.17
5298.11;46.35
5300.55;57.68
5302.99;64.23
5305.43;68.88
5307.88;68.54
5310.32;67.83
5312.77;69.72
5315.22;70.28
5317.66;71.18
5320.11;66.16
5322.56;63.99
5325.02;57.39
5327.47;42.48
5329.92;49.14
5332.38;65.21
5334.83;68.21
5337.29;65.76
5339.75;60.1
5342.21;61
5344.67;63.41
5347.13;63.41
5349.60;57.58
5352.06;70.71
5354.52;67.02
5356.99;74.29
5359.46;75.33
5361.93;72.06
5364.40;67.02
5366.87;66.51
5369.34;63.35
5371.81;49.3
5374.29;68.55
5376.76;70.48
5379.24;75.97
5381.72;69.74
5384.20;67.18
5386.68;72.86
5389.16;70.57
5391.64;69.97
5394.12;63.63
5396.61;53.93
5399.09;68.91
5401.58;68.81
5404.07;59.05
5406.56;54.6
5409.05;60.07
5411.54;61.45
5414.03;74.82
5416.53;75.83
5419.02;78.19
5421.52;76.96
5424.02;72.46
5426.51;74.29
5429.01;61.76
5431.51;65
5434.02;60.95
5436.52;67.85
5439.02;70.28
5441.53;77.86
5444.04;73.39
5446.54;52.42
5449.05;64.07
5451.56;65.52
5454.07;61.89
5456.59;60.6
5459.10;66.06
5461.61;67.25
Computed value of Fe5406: 3.50 Angstrom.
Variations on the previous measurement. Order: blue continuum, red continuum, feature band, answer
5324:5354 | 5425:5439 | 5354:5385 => -2.85 Angstrom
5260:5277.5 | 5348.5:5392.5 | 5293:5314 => -2.60 Angstrom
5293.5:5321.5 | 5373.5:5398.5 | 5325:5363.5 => 1.66 Angstrom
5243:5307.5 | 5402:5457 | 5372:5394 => -1.68 Angstrom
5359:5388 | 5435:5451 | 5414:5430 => -1.40 Angstrom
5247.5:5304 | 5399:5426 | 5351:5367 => -1.63 Angstrom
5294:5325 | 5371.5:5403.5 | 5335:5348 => 0.46 Angstrom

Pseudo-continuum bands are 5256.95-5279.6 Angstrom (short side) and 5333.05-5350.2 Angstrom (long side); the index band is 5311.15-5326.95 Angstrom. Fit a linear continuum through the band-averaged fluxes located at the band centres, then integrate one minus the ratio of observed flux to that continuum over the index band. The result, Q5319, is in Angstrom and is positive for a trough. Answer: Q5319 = -1.43 Angstrom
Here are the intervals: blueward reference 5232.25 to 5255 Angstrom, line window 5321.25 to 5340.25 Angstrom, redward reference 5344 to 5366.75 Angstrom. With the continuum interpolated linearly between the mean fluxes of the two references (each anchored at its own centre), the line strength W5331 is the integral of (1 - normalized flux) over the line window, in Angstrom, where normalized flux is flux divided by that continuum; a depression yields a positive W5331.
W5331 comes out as 2.1 Angstrom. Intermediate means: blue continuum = 60.4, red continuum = 67.9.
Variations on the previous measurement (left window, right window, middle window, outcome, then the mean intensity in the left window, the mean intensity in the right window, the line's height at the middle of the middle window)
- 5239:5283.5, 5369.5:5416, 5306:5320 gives -2.1 Angstrom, 56.4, 65.7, 60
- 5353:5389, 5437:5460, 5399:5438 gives -0.4 Angstrom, 68.6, 65.8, 66.9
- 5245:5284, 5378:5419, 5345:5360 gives -1.0 Angstrom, 55.5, 67.1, 63.1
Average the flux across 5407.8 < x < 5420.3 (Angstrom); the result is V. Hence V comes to 70.1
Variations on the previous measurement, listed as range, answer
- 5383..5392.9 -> 70.2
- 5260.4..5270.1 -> 45.7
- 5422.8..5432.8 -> 68.3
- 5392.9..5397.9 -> 58.9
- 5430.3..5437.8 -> 64.6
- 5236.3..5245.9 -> 63.4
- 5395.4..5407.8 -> 61.1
